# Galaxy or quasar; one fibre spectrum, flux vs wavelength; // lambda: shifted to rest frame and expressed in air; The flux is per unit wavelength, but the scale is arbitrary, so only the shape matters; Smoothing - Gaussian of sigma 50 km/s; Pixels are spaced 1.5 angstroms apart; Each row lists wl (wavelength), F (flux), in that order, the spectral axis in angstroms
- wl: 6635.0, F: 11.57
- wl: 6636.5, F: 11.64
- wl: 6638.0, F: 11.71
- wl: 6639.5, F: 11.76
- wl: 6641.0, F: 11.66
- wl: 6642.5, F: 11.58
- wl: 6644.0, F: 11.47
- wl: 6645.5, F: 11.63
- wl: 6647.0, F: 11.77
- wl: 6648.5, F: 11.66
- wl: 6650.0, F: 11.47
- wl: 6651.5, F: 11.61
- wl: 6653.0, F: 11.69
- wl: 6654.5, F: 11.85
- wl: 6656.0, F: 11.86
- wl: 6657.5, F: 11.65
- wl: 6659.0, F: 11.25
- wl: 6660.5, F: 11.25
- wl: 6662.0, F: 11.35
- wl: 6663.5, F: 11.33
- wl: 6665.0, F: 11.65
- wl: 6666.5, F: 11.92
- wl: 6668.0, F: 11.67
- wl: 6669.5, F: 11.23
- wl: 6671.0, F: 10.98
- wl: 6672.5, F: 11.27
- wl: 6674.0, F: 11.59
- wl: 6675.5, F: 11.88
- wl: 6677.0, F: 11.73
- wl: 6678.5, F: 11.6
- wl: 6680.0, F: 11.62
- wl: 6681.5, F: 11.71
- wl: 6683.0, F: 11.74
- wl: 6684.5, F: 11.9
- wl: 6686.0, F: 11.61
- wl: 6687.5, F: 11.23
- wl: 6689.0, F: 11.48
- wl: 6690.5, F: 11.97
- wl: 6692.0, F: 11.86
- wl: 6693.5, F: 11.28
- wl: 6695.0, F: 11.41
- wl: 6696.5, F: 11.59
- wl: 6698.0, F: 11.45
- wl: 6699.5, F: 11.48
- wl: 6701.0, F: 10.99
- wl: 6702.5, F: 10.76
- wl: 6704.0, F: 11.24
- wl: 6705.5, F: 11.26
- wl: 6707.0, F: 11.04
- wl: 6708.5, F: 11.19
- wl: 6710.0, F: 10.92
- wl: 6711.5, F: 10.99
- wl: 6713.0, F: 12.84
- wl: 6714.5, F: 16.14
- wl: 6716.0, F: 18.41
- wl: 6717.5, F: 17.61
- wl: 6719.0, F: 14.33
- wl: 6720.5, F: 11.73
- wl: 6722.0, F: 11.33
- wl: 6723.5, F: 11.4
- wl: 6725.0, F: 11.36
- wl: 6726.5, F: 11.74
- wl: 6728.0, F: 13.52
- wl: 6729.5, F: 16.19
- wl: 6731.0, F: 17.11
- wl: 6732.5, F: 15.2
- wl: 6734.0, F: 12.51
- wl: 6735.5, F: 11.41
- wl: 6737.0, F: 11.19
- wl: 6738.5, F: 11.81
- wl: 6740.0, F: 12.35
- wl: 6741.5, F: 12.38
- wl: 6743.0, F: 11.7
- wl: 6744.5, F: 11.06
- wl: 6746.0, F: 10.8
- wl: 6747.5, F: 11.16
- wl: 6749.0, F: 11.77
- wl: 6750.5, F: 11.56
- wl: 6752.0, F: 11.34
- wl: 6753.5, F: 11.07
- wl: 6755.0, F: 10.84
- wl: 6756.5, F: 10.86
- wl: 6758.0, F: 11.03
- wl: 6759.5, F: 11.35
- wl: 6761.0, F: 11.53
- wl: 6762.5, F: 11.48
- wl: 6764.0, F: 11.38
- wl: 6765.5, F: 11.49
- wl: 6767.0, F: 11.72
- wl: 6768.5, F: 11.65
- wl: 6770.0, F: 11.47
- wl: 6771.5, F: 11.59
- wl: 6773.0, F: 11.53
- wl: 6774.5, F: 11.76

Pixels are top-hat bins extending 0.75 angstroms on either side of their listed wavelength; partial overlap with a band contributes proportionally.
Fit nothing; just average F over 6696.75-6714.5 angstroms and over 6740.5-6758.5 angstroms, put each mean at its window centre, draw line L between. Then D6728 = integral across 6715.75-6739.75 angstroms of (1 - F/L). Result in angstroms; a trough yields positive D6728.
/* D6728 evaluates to -4.2 angstroms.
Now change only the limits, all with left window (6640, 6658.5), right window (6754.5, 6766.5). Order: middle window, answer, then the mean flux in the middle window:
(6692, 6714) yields 0.1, 11.4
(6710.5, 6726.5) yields -2.9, 13.5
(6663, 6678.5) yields 0.1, 11.5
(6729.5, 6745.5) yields -2.1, 12.8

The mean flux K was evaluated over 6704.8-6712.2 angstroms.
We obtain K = 11.1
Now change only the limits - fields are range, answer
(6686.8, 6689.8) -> 11.4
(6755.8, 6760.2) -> 11.1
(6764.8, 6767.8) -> 11.6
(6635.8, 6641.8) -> 11.7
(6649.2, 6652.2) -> 11.5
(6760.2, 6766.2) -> 11.5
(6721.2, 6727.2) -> 11.5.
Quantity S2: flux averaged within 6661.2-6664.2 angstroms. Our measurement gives 11.3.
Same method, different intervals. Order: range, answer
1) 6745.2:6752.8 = 11.3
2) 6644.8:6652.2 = 11.6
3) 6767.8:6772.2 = 11.6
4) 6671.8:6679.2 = 11.6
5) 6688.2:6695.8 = 11.6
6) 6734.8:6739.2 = 11.5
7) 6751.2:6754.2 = 11.2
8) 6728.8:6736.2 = 14.5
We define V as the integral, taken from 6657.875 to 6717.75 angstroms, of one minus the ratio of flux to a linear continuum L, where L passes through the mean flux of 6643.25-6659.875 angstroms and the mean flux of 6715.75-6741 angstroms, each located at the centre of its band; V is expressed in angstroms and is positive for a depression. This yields 2.9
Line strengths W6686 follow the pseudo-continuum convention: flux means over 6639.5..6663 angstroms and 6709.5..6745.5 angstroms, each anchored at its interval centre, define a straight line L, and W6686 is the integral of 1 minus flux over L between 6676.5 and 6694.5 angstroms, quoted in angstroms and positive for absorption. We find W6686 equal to 0.9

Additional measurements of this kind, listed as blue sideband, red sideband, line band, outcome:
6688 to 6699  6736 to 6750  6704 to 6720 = -2.45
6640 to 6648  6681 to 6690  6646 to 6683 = 0.17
